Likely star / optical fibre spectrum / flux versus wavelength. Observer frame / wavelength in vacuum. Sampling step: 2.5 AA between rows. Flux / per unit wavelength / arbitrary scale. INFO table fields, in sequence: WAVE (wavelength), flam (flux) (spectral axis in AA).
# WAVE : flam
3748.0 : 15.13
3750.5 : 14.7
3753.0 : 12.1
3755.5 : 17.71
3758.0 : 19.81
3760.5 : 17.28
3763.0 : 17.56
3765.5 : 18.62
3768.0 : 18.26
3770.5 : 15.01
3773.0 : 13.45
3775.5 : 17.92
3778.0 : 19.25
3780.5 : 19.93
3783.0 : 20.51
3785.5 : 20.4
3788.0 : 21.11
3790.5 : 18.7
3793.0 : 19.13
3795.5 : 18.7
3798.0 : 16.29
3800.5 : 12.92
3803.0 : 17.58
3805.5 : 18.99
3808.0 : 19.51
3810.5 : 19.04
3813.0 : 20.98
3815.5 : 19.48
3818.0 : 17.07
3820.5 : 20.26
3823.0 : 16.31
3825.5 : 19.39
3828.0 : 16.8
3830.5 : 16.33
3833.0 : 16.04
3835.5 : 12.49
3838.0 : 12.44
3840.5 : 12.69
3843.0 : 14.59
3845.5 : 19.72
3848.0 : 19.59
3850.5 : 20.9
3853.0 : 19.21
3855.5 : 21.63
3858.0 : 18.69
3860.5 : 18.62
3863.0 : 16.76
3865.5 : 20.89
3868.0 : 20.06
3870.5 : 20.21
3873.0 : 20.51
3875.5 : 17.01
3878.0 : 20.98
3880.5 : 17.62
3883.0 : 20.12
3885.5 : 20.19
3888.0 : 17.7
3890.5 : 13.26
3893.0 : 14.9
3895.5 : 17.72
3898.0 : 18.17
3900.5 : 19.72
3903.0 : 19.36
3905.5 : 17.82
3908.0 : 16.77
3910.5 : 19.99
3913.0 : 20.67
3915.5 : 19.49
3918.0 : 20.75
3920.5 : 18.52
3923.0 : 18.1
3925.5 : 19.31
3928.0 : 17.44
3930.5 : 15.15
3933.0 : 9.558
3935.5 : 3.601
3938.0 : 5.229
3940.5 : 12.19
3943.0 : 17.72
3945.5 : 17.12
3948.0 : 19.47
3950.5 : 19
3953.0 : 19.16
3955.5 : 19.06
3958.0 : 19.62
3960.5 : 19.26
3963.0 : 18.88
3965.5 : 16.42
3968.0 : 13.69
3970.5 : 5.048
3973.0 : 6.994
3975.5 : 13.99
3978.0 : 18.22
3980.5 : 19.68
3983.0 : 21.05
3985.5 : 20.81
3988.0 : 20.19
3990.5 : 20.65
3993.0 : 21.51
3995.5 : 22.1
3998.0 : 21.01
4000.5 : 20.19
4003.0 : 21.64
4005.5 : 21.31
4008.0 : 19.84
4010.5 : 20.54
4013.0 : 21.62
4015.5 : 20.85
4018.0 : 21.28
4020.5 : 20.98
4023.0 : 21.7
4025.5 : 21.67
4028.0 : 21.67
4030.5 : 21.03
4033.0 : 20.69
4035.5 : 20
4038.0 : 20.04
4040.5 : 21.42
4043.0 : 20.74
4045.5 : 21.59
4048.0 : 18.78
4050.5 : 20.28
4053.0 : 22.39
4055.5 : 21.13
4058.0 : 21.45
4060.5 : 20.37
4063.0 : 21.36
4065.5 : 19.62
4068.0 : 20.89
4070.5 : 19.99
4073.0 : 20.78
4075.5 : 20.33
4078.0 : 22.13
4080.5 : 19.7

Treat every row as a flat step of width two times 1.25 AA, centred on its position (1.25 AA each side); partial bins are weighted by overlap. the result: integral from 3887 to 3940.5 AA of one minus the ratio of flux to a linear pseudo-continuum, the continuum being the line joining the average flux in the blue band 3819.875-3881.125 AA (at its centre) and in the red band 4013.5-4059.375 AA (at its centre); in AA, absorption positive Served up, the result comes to 7.7 AA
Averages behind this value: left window 18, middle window 16.2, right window 21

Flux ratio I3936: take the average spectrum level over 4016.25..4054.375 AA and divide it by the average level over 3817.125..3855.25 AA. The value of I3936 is 1.23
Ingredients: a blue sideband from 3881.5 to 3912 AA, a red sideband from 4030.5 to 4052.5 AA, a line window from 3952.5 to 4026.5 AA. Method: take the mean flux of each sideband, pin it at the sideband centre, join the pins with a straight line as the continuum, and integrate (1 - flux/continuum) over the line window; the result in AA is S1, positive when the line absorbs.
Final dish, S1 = 2.7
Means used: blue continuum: 18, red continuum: 20.5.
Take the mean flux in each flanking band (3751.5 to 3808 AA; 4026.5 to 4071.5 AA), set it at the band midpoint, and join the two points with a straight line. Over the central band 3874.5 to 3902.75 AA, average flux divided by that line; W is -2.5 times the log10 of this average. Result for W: 0.06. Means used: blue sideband 17.8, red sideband 20.8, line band 18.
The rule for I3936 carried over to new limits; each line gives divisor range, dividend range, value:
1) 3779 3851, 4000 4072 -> 1.17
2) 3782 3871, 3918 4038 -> 0.99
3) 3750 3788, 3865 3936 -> 1.01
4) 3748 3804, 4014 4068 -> 1.19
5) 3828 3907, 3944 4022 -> 1.05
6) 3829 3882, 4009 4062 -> 1.17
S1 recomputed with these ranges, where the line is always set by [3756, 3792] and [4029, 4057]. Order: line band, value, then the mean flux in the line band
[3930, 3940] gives 5.9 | 8.16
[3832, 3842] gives 2.9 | 13.4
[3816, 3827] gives 0.3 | 18.3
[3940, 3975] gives 7.0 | 16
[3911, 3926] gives 0.1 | 19.5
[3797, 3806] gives 1.2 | 16.2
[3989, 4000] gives -0.5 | 21.2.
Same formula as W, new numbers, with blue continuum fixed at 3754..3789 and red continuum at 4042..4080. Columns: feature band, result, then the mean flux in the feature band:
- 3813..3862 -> 0.076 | 17.6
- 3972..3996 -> 0.089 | 18.5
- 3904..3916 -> 0.031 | 18.9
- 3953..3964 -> 0.038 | 19.2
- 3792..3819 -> 0.025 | 18.2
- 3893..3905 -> 0.063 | 18.3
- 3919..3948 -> 0.347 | 14.3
